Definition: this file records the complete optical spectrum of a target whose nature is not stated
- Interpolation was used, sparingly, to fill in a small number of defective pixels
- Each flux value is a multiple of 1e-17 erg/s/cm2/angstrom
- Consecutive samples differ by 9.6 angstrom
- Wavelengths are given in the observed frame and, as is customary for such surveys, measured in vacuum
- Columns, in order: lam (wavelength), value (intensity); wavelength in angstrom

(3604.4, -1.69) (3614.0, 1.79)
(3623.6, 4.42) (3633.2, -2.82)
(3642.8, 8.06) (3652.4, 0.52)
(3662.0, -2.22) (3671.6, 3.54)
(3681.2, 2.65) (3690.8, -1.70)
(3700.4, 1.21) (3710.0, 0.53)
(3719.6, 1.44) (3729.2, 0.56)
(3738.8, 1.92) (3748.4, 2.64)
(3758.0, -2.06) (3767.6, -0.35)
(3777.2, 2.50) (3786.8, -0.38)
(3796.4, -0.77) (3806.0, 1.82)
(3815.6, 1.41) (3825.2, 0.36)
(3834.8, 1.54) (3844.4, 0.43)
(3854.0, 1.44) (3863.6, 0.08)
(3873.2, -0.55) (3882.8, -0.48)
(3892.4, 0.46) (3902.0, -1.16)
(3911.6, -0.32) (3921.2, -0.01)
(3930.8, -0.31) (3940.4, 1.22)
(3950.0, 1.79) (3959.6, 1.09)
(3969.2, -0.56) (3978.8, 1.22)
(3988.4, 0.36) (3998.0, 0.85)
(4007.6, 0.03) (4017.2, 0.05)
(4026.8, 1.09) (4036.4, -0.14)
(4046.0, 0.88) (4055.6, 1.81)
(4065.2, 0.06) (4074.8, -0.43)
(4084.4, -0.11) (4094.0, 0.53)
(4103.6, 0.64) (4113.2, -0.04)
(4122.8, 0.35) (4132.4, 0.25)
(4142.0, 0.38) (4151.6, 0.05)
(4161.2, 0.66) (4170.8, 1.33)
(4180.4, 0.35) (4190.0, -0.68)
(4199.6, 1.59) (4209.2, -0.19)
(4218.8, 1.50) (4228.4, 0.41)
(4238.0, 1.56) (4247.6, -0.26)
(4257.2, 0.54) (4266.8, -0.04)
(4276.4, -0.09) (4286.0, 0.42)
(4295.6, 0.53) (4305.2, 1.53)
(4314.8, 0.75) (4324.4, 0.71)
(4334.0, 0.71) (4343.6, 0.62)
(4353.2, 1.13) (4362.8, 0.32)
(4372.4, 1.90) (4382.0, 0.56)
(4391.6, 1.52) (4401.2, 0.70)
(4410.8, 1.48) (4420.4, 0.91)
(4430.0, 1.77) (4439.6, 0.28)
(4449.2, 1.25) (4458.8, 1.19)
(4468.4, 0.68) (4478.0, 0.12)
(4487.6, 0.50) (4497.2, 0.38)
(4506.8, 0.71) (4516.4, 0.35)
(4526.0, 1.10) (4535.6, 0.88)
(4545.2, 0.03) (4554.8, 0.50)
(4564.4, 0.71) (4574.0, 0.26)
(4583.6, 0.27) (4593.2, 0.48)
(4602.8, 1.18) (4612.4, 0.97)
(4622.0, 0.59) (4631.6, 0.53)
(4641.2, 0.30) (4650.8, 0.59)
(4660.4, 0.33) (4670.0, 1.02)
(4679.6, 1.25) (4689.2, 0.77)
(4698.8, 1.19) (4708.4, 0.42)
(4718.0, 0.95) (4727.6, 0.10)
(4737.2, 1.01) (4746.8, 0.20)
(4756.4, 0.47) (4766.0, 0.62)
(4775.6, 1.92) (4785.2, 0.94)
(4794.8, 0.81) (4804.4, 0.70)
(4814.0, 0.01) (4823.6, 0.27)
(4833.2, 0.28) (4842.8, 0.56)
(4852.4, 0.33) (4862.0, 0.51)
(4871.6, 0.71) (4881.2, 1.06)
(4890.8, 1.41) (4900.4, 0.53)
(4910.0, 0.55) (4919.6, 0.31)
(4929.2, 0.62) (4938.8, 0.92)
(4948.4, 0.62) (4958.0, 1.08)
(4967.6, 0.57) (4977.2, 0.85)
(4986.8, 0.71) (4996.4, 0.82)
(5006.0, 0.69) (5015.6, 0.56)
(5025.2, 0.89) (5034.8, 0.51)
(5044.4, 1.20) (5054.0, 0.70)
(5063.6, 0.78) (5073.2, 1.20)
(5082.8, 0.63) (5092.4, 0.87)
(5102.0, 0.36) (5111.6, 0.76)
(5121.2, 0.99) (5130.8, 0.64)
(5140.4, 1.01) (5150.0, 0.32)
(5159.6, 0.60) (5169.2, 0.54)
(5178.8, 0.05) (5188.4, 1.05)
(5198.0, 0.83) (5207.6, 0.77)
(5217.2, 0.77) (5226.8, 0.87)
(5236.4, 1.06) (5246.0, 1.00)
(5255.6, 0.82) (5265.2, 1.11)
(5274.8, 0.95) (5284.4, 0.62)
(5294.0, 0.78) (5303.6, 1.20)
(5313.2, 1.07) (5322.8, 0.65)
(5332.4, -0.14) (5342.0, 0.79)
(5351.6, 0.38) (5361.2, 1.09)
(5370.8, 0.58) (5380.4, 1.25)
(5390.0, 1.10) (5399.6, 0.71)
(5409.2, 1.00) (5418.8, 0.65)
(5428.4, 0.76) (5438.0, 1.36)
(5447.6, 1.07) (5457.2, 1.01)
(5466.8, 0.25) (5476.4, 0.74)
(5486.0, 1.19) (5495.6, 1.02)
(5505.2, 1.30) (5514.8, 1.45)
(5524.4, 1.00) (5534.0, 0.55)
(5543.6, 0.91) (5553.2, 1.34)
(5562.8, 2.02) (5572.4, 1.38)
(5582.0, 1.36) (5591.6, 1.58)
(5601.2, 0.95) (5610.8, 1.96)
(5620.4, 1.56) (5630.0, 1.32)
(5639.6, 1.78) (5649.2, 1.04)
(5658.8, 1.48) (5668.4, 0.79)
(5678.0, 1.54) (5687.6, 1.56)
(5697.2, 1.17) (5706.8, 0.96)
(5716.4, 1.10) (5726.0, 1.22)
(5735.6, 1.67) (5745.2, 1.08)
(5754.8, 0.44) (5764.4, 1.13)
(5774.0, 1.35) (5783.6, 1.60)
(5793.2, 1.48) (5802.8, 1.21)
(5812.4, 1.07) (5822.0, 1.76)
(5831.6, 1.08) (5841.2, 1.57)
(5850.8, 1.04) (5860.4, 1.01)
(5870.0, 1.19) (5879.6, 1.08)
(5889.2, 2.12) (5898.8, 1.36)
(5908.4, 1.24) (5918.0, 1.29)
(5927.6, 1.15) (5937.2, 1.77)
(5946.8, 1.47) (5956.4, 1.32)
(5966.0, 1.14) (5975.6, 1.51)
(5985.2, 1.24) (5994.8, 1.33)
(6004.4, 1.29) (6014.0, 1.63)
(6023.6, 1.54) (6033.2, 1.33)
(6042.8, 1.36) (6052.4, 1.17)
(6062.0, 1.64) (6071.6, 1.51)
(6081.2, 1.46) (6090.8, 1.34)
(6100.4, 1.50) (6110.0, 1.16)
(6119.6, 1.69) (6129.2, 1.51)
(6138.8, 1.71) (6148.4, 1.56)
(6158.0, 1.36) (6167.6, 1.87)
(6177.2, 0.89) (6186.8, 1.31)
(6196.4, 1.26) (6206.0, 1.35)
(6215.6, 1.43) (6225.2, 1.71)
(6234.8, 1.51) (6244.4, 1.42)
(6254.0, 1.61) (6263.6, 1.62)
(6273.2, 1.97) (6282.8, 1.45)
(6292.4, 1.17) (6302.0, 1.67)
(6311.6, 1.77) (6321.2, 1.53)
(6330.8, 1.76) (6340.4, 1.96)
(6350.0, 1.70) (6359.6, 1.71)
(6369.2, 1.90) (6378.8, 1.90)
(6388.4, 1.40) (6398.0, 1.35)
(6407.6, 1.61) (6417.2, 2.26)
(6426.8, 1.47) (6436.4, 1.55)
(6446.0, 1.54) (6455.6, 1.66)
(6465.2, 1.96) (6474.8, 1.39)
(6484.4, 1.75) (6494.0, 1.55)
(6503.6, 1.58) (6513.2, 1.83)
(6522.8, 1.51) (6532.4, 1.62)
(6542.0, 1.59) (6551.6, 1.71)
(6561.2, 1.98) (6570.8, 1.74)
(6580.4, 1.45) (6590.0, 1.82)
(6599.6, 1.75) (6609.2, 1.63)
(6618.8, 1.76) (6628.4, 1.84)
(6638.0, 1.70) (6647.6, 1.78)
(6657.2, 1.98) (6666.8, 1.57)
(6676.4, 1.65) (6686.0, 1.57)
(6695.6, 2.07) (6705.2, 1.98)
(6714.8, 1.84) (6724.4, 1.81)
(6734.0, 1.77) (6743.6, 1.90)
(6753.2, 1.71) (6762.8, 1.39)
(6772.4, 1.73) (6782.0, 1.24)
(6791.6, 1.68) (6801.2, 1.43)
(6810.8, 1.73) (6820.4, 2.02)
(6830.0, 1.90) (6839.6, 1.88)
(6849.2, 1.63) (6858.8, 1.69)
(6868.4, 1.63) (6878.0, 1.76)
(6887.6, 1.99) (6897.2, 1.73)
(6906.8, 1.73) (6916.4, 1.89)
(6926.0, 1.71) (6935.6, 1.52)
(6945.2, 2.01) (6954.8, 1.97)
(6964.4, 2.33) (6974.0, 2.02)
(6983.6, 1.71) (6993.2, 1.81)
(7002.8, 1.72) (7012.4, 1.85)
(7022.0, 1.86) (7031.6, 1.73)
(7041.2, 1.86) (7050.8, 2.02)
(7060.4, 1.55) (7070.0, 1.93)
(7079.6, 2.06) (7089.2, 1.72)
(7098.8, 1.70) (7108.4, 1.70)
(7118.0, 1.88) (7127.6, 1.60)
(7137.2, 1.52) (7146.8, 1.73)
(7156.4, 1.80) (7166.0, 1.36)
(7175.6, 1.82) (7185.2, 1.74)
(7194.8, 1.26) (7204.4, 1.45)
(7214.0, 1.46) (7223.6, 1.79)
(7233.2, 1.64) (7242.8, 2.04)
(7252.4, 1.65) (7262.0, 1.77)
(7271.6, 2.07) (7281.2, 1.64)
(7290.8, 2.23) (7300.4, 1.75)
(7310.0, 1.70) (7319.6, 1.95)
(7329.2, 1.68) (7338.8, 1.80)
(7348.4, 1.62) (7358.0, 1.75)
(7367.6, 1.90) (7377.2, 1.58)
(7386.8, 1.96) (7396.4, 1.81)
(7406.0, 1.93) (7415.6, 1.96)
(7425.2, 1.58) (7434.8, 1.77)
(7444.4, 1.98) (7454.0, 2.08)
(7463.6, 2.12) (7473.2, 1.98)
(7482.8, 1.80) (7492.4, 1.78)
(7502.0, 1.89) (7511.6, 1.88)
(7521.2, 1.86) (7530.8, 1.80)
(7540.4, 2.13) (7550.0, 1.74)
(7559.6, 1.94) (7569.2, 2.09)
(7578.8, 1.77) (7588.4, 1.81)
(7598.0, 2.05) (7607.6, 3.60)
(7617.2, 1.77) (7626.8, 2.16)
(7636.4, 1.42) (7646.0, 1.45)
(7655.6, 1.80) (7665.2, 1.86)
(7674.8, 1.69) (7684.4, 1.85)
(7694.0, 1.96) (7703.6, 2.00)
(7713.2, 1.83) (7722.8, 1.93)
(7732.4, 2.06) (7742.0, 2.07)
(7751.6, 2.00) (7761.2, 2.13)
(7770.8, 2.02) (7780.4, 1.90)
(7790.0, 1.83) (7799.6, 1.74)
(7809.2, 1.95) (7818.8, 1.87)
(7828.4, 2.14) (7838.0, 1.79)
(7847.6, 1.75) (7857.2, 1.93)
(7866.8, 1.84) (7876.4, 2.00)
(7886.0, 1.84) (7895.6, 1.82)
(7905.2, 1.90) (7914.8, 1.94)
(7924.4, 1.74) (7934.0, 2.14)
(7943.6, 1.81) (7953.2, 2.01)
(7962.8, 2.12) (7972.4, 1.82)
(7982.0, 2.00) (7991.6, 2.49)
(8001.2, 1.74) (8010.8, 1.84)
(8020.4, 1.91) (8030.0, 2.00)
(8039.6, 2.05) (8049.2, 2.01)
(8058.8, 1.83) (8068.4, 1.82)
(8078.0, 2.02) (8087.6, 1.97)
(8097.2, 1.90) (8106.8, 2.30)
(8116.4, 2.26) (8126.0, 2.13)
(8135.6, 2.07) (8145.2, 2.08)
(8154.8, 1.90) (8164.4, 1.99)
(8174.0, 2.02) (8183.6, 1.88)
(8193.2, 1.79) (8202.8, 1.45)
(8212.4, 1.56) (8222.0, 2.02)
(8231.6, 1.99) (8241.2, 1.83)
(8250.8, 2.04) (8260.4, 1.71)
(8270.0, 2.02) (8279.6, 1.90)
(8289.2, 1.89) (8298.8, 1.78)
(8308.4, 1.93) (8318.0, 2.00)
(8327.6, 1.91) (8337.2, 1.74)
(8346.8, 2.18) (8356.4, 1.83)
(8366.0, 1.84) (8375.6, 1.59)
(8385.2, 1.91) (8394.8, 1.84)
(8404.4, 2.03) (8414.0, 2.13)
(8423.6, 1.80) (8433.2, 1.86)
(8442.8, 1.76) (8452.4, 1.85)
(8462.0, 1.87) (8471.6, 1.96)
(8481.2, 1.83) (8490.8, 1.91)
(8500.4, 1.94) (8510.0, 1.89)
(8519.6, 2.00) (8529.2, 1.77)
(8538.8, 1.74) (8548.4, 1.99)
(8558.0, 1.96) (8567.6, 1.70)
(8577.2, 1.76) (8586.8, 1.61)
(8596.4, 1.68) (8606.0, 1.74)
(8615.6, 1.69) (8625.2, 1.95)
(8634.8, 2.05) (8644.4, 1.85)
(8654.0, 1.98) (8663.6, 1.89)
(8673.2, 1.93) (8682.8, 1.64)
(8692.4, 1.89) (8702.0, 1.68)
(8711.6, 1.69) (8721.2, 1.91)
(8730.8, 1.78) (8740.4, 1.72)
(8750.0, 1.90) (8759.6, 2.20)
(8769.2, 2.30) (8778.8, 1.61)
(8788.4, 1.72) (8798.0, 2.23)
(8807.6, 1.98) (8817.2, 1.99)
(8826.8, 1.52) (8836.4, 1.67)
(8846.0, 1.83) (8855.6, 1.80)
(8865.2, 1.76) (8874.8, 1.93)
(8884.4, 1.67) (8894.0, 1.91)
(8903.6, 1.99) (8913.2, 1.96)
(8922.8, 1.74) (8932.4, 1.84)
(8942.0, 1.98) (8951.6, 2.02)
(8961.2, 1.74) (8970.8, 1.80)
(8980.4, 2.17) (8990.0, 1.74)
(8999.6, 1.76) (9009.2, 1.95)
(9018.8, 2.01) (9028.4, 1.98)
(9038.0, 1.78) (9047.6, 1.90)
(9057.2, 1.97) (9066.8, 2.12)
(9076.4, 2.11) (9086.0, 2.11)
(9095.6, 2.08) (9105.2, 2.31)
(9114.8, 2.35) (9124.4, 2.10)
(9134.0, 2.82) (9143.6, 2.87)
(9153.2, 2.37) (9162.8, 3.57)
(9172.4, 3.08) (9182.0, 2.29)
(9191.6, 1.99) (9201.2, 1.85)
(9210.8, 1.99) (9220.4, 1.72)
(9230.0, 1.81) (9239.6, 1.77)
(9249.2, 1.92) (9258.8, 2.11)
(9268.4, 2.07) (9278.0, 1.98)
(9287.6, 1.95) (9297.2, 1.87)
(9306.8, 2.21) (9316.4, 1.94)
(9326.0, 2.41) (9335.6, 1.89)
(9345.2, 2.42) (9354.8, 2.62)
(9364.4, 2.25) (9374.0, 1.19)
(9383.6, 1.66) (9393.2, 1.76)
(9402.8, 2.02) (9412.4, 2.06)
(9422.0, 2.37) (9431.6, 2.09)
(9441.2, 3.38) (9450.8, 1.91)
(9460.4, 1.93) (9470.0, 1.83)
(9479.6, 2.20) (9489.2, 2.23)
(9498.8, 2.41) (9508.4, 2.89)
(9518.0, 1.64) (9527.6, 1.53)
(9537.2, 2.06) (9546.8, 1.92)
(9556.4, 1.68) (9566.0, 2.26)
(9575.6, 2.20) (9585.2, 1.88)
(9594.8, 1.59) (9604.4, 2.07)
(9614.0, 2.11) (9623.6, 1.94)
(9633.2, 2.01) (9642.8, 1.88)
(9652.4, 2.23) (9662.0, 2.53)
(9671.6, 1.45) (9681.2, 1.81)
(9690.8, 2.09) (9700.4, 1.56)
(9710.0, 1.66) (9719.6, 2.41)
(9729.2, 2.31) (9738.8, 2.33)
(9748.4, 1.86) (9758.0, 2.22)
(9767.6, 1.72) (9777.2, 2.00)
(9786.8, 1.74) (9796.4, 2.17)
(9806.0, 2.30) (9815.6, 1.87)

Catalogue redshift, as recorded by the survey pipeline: 0.391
